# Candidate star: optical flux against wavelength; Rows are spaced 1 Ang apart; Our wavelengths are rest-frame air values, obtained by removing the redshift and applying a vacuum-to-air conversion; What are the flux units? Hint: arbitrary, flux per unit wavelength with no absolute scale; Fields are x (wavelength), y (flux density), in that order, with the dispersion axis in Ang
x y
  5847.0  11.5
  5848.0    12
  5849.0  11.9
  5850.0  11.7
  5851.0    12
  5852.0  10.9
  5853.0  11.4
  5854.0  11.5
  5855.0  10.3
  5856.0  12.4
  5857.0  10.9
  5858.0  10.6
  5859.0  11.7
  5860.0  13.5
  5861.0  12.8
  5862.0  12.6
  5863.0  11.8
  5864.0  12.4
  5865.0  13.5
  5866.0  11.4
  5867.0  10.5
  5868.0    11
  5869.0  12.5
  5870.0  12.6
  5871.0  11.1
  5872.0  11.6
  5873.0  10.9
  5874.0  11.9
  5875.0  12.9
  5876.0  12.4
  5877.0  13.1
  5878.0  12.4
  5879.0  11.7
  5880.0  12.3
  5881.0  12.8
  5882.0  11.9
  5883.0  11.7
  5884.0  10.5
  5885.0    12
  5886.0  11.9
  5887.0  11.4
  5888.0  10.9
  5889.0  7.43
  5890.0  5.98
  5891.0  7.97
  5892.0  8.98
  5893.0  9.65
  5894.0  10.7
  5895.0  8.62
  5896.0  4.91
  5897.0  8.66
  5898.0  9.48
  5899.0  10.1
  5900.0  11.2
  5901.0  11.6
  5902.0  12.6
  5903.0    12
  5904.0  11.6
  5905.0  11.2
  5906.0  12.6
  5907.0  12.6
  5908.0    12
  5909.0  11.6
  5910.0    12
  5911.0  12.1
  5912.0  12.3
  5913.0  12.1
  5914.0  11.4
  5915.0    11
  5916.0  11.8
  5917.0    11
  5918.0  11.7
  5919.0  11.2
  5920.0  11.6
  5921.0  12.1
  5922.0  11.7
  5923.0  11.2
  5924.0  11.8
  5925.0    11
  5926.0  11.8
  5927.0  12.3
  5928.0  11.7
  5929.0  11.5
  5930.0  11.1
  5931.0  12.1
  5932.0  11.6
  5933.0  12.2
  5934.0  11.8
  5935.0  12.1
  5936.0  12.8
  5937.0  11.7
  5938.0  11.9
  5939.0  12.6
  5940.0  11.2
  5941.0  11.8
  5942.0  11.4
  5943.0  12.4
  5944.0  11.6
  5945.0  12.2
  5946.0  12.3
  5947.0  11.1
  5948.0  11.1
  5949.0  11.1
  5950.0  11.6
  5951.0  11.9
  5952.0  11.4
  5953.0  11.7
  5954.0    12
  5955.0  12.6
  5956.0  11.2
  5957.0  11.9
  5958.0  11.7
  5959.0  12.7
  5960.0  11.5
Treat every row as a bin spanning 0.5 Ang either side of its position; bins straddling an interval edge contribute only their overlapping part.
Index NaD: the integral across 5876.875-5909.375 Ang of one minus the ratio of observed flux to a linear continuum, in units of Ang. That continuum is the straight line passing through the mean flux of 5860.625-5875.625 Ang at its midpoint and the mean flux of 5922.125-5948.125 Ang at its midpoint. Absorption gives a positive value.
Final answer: 3.28 Ang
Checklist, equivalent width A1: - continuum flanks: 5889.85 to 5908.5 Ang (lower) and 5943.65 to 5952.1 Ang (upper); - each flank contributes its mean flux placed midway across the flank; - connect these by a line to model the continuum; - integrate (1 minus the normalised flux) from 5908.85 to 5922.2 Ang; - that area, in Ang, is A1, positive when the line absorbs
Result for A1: -1.3 Ang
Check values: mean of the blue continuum 10.2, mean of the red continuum 11.6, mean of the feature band 11.7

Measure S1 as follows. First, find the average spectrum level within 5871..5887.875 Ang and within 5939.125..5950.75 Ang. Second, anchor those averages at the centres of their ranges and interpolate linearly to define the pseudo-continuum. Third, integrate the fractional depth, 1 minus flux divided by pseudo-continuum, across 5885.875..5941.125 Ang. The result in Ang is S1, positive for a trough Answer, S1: 3.2 Ang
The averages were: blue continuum 11.9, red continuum 11.7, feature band 11.1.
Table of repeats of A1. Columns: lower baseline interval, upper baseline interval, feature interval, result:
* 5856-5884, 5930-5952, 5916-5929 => 0.3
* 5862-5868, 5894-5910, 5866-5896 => 1.3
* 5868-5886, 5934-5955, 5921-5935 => 0.2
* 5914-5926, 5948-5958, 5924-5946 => -0.5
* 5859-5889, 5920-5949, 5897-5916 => 0.4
